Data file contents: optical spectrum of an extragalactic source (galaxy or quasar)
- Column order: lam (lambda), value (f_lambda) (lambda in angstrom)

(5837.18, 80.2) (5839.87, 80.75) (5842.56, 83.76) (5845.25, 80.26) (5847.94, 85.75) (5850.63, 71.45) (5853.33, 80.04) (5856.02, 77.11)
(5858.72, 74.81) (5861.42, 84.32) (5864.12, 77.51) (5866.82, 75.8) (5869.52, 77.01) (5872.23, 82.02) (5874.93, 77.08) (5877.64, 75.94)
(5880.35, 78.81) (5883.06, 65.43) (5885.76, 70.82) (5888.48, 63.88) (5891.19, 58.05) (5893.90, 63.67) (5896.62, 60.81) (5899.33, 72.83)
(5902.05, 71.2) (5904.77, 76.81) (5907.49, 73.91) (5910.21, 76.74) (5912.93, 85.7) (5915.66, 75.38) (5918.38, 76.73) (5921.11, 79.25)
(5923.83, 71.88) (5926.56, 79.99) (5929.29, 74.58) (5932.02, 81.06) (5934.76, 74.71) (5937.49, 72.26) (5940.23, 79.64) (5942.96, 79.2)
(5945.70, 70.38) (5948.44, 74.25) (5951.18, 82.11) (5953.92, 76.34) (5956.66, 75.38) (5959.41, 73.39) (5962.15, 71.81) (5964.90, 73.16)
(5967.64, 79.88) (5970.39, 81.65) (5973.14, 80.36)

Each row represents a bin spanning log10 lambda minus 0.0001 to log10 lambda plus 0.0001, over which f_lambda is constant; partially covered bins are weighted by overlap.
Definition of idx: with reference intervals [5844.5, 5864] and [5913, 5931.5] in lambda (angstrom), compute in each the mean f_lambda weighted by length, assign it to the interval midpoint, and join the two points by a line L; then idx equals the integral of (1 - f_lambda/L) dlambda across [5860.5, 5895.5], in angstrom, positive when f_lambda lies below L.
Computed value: 2.5 angstrom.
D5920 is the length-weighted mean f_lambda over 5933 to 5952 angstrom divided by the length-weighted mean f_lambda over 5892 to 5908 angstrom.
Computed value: 1.1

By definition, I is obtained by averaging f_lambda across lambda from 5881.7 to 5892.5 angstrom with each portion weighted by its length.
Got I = 64.6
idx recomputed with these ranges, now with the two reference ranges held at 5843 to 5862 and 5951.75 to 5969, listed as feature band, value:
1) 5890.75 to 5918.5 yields 1.8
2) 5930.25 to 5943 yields -0.2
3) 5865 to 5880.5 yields 0.1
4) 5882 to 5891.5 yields 1.5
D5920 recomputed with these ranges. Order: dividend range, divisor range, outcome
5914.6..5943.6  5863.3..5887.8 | 1.02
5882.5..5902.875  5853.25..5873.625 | 0.84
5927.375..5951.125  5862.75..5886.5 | 1.01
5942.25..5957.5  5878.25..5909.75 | 1.10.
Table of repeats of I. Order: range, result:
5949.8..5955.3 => 79.3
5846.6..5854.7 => 79.1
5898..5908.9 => 73.7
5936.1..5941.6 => 76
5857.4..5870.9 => 77.9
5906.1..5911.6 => 75.4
